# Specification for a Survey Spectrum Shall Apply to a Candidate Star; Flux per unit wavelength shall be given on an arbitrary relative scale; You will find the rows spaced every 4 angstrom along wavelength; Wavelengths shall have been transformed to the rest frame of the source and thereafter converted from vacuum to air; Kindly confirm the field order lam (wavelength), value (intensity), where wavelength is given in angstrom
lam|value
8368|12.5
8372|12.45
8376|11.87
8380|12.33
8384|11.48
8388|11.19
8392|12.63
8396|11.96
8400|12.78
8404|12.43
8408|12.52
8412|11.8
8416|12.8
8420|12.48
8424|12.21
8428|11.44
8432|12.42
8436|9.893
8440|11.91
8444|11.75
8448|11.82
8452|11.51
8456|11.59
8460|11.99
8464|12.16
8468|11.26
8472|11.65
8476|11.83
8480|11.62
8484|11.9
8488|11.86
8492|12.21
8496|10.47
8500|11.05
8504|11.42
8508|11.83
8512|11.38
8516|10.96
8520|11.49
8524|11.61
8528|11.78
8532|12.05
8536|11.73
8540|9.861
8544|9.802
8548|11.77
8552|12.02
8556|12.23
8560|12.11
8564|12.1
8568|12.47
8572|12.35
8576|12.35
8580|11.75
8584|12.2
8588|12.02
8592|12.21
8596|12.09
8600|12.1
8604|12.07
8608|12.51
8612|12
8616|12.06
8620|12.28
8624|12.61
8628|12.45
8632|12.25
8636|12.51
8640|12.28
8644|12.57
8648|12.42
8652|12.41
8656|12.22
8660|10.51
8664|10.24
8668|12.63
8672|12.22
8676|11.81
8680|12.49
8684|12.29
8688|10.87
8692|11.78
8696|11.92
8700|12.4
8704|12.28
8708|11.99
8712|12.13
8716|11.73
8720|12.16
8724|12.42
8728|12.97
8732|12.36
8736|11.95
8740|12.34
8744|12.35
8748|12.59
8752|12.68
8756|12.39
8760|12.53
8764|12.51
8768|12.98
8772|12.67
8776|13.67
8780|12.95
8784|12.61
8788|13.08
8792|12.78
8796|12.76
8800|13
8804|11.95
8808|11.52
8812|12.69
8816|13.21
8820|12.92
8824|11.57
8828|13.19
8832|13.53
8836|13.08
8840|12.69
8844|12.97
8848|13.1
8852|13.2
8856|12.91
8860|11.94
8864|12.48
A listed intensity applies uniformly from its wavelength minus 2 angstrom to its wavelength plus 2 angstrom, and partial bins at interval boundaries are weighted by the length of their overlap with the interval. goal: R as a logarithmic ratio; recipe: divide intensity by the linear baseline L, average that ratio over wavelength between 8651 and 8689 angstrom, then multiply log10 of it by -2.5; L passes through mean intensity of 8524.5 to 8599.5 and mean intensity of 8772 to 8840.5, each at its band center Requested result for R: 0.043 mag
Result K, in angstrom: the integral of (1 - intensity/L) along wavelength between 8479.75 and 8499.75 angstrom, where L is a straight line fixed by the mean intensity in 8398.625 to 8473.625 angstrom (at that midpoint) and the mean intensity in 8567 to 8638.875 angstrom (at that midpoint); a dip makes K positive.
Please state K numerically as 0.8 angstrom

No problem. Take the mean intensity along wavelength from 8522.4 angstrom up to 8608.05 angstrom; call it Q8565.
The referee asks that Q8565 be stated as 11.9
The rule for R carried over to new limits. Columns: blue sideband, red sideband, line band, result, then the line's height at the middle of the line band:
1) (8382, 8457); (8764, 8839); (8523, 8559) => 0.07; 12.2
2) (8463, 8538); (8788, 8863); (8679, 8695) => 0.04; 12.2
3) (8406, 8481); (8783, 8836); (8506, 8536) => 0.04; 12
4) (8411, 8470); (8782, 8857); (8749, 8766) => 0.01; 12.6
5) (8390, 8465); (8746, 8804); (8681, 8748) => 0.04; 12.6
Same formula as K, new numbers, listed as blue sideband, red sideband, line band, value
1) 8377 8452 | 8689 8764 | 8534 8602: 1.60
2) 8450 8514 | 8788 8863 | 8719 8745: 0.11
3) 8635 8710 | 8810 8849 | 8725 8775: -0.47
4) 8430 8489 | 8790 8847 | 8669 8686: 0.11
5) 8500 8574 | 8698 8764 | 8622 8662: -0.77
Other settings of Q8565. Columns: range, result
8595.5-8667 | 12.1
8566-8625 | 12.2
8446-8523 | 11.6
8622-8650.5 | 12.4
